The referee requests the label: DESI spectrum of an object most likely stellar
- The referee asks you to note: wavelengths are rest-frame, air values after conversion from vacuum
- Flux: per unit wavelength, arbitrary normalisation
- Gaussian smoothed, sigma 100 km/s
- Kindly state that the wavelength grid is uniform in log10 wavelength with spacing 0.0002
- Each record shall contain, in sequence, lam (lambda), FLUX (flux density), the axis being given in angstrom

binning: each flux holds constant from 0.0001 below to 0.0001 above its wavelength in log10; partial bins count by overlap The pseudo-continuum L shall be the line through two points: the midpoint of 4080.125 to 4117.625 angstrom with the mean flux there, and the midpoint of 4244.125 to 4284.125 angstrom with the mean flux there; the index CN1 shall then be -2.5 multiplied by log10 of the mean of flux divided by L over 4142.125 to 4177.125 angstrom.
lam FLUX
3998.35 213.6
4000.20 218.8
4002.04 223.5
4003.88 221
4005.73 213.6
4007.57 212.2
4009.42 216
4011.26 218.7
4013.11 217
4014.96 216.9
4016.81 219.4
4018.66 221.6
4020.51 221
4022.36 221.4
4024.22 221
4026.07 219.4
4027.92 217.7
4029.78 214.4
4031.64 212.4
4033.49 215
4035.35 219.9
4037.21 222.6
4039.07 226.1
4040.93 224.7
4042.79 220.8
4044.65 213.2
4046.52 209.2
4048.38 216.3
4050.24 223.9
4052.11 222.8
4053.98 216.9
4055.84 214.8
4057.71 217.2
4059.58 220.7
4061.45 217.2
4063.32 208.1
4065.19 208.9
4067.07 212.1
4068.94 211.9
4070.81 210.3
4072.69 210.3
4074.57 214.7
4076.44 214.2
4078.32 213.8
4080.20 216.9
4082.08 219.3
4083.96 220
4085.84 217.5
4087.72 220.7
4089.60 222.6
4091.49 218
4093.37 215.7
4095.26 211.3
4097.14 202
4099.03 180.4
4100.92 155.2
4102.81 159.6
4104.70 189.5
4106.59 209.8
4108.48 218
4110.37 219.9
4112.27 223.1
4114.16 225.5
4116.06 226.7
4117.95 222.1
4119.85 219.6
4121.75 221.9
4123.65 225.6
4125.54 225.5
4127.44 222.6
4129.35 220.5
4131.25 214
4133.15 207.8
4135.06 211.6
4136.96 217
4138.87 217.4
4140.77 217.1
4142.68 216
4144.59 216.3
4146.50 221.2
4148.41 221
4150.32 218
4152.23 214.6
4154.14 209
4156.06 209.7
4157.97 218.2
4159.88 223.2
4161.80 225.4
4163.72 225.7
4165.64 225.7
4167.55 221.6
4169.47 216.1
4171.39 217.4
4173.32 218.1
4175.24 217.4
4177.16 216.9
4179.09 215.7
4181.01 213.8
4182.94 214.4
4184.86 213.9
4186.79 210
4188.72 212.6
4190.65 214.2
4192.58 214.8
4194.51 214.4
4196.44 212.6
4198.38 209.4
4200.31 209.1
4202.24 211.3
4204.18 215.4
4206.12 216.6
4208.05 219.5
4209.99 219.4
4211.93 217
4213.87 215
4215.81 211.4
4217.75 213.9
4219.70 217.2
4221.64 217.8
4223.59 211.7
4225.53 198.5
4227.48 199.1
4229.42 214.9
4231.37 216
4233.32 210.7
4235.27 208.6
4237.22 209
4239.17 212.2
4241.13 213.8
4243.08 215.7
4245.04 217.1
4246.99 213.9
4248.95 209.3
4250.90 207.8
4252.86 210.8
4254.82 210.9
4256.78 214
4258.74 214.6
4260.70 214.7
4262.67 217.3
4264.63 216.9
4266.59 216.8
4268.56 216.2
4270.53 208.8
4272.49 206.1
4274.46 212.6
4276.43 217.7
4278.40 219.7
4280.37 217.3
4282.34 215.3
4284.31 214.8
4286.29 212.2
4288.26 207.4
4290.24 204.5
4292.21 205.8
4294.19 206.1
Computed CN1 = -0.04 mag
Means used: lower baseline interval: 209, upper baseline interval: 214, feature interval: 219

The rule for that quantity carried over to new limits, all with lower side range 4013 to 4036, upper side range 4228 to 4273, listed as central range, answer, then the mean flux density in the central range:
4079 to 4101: 0.03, 210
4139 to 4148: -0.01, 218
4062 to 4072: 0.03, 210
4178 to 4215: 0.00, 214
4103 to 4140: 0.00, 217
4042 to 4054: 0.00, 218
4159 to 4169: -0.04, 224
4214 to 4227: 0.01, 211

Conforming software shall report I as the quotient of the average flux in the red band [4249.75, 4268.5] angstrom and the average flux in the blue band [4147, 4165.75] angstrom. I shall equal 0.98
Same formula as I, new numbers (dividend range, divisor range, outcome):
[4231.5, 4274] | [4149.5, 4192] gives 0.98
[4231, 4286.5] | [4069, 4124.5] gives 1.01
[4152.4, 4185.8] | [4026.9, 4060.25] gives 1.00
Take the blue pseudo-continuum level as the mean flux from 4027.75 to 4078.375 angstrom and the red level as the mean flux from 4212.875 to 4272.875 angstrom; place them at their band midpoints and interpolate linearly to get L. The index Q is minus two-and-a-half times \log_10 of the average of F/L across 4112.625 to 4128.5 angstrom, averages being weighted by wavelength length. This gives -0.04 mag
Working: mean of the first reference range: 216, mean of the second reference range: 212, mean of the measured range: 224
